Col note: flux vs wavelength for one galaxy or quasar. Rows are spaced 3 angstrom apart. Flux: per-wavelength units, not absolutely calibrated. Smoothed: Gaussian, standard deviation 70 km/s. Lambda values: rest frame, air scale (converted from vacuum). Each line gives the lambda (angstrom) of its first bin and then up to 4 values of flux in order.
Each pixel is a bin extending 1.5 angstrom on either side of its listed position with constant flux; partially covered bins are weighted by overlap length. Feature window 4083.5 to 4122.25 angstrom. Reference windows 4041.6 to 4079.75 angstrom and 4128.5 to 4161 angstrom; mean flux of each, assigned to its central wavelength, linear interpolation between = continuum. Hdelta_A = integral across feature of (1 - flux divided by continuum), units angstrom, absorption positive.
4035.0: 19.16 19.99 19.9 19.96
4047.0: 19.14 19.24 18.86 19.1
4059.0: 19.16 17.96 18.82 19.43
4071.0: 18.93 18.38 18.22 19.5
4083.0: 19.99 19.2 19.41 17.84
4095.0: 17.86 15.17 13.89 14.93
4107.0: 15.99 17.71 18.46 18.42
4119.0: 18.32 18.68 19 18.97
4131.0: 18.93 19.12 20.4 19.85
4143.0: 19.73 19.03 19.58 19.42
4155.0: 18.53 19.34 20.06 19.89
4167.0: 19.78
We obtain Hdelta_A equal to 3.6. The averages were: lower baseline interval 19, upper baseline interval 19.4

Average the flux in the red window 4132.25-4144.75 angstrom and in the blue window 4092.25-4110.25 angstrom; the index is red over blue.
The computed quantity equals 1.24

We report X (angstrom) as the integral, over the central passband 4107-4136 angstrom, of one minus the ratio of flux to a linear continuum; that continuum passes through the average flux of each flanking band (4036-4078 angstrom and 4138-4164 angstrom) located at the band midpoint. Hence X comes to 1.3 angstrom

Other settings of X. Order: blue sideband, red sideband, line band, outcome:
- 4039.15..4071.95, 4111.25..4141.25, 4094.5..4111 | 2.85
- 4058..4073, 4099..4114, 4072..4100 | -1.37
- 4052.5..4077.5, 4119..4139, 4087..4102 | 1.53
